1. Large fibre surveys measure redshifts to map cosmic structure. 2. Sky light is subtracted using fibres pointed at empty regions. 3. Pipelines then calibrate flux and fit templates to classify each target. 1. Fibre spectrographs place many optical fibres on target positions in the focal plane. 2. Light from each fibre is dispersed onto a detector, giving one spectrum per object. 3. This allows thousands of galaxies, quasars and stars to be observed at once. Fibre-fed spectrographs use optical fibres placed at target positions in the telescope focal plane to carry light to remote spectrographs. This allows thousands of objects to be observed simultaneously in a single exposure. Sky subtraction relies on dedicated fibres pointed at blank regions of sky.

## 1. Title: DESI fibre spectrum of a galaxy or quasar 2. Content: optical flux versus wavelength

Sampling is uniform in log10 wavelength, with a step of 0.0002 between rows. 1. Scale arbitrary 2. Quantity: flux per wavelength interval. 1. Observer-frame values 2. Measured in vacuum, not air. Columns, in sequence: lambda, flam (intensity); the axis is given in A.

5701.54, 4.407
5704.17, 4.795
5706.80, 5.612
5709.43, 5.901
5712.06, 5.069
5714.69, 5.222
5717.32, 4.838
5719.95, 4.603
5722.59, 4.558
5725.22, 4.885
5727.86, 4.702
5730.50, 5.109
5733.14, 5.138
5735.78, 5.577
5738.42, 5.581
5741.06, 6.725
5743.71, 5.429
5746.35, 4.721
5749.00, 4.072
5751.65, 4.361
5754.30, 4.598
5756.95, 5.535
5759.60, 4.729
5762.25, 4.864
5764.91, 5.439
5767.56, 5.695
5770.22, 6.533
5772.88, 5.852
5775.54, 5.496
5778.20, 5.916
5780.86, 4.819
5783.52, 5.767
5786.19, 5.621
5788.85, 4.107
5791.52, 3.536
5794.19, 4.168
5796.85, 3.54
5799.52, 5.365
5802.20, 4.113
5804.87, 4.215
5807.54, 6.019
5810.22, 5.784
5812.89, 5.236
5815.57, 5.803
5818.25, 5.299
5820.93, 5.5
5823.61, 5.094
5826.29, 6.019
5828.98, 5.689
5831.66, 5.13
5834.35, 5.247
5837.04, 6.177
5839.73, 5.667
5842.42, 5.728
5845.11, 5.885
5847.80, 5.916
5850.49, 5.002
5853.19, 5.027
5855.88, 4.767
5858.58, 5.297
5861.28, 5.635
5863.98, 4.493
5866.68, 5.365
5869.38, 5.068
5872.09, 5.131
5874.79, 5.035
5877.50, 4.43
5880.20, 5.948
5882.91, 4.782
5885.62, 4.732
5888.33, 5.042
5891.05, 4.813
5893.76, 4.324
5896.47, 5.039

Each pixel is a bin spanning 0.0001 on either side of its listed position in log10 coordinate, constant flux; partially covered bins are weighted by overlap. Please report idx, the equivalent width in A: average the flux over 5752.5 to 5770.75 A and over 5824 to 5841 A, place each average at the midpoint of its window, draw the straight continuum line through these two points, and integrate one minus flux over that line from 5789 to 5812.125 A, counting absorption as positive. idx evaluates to 3.7 A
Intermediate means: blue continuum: 5.26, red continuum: 5.62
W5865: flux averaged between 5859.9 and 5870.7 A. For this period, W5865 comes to 5.14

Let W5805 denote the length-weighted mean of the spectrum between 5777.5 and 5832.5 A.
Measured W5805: 5.07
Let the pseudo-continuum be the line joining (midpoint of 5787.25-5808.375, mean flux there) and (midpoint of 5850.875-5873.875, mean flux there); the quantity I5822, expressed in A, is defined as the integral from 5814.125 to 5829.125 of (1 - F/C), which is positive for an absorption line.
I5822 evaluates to -2.99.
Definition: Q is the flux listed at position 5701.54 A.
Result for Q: 4.407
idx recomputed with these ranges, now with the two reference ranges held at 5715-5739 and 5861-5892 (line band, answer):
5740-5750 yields -0.5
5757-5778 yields -2.3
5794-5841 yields -2.3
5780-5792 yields 0.4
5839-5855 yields -1.6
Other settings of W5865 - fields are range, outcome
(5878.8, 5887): 5.15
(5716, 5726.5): 4.72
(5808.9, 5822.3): 5.52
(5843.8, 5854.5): 5.46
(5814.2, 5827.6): 5.54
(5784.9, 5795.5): 4.35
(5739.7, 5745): 6.07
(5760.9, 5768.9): 5.33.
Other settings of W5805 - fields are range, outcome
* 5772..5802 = 4.88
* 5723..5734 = 4.92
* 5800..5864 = 5.38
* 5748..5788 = 5.28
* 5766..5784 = 5.72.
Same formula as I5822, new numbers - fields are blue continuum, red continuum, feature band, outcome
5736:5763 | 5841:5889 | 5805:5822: -1.22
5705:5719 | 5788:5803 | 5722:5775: -4.98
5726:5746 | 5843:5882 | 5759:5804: 2.68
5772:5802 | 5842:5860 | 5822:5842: -1.39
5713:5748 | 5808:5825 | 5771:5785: -0.72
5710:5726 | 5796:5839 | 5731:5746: -1.82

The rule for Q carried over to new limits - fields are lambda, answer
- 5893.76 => 4.324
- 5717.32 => 4.838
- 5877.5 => 4.43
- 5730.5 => 5.109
